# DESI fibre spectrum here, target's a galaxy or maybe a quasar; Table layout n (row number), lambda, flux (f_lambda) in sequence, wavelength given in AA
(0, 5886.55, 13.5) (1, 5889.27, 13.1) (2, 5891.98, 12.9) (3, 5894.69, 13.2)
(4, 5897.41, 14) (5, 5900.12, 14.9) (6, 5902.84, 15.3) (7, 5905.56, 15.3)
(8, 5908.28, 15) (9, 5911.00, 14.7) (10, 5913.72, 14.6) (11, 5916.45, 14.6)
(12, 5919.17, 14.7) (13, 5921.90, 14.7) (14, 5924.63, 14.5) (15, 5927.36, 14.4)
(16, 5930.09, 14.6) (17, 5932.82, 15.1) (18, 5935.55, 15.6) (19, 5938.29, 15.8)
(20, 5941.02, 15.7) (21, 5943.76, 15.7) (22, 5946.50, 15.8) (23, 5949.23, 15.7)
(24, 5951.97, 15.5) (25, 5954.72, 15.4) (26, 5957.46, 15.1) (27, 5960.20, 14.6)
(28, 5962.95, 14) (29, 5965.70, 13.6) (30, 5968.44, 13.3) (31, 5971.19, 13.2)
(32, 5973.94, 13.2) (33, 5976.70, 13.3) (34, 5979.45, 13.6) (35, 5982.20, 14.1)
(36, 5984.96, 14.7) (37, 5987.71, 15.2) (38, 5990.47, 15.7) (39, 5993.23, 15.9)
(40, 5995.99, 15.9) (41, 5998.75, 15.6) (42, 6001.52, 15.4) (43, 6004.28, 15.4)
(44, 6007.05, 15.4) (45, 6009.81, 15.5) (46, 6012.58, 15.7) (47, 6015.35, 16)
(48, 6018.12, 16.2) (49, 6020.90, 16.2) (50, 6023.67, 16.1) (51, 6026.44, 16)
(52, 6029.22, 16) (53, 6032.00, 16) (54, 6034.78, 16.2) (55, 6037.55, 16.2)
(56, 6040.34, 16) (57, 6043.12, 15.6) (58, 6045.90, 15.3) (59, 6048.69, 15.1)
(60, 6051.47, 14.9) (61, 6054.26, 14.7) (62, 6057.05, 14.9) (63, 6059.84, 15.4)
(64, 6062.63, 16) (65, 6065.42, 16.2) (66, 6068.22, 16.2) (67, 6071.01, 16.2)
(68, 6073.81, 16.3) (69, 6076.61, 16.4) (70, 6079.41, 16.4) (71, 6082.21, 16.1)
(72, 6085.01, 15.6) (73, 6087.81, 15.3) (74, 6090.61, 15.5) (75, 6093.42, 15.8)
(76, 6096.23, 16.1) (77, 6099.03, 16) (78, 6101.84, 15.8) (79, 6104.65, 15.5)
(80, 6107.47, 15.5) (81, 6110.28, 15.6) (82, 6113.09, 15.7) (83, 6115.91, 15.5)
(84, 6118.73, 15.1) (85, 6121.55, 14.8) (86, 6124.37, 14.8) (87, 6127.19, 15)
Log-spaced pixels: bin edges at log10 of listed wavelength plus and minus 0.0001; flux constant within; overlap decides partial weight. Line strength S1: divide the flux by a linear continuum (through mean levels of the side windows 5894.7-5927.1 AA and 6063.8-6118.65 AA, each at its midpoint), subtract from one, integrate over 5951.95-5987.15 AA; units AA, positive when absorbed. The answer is 2.3 AA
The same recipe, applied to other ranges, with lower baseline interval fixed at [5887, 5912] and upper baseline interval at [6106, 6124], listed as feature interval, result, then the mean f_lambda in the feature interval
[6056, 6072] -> -0.8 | 15.8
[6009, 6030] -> -1.6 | 16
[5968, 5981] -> 1.1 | 13.3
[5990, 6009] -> -1.1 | 15.6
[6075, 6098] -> -1.1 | 15.9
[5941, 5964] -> -1.2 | 15.3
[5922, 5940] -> -0.7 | 15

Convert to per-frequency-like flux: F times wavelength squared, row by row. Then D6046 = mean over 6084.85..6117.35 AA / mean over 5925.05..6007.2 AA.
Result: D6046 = 1.1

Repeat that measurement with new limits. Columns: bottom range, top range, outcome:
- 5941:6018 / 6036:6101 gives 1.09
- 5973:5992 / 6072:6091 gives 1.15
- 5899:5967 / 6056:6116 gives 1.11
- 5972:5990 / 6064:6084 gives 1.19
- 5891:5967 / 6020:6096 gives 1.11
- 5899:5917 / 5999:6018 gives 1.08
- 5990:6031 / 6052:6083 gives 1.02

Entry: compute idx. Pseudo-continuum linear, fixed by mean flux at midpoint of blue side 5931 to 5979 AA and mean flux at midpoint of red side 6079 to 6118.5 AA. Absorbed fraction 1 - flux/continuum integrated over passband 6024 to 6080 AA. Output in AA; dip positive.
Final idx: -1.5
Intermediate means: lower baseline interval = 14.7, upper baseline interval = 15.7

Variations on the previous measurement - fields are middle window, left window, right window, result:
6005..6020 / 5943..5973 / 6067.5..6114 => -0.6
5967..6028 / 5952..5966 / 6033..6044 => 1.1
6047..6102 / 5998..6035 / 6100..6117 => -0.2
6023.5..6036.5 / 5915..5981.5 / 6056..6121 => -0.6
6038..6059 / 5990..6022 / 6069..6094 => 0.8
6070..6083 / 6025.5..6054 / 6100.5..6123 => -0.6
